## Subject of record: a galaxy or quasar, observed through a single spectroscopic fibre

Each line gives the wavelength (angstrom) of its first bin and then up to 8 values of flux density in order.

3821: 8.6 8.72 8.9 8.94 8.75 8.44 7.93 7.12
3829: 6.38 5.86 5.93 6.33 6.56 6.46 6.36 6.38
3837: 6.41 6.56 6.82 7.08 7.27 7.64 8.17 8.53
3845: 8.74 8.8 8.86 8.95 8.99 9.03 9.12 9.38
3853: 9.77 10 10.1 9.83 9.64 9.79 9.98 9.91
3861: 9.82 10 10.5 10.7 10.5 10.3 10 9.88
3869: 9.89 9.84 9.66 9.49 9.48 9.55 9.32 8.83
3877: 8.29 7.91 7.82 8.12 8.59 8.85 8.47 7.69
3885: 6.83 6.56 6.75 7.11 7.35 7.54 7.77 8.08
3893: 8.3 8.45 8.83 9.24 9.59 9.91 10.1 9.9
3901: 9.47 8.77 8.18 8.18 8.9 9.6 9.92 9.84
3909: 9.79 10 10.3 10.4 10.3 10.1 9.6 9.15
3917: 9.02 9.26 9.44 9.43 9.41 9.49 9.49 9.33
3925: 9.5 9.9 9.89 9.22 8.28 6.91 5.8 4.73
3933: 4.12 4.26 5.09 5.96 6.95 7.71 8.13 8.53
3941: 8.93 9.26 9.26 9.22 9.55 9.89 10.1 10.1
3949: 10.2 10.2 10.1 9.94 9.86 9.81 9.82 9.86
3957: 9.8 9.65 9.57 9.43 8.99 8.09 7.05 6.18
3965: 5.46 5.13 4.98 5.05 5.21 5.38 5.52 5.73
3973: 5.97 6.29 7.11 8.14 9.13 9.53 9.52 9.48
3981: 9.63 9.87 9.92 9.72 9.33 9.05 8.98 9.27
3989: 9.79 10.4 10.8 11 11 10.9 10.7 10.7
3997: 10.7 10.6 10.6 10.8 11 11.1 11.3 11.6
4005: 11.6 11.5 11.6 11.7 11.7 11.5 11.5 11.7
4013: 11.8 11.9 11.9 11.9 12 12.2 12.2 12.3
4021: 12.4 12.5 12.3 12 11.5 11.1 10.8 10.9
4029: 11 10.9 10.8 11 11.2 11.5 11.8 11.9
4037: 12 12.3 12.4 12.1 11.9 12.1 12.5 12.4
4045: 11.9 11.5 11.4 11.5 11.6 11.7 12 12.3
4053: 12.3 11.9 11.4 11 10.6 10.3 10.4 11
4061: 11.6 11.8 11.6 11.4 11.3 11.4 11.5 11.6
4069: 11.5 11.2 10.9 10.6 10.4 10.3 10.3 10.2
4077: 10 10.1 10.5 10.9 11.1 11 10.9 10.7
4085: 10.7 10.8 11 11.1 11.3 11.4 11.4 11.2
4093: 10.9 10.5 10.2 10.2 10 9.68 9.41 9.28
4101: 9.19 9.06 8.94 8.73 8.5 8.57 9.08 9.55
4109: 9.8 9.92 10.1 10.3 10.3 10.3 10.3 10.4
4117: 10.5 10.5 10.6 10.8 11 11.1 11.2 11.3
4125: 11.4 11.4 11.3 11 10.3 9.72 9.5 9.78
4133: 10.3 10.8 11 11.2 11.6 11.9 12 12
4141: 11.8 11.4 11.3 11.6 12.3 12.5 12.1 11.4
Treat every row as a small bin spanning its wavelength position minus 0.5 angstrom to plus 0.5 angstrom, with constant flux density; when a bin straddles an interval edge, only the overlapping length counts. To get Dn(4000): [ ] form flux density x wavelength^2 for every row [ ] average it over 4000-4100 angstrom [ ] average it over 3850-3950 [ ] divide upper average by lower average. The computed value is 1.37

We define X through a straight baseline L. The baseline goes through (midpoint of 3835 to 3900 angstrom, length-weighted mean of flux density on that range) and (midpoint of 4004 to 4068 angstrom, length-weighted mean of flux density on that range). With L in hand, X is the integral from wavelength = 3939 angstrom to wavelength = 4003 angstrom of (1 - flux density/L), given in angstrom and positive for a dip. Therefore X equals 9.29 angstrom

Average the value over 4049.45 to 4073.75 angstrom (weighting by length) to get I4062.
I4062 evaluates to 11.3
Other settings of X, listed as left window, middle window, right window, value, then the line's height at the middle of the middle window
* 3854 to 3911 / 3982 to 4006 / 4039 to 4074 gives 0.3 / 10.6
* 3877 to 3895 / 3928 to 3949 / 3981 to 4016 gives 3.4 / 9.21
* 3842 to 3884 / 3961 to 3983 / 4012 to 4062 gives 7.4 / 10.8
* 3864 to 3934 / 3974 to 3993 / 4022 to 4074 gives 1.7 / 10.3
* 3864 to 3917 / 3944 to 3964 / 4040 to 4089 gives 0.7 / 9.81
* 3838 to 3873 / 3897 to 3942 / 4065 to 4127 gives 4.3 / 9.6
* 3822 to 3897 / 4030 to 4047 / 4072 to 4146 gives -3.1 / 9.96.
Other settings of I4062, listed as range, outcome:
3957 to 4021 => 9.62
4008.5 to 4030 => 11.7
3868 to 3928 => 9.01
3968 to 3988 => 8.03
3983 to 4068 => 11.3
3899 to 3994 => 8.67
